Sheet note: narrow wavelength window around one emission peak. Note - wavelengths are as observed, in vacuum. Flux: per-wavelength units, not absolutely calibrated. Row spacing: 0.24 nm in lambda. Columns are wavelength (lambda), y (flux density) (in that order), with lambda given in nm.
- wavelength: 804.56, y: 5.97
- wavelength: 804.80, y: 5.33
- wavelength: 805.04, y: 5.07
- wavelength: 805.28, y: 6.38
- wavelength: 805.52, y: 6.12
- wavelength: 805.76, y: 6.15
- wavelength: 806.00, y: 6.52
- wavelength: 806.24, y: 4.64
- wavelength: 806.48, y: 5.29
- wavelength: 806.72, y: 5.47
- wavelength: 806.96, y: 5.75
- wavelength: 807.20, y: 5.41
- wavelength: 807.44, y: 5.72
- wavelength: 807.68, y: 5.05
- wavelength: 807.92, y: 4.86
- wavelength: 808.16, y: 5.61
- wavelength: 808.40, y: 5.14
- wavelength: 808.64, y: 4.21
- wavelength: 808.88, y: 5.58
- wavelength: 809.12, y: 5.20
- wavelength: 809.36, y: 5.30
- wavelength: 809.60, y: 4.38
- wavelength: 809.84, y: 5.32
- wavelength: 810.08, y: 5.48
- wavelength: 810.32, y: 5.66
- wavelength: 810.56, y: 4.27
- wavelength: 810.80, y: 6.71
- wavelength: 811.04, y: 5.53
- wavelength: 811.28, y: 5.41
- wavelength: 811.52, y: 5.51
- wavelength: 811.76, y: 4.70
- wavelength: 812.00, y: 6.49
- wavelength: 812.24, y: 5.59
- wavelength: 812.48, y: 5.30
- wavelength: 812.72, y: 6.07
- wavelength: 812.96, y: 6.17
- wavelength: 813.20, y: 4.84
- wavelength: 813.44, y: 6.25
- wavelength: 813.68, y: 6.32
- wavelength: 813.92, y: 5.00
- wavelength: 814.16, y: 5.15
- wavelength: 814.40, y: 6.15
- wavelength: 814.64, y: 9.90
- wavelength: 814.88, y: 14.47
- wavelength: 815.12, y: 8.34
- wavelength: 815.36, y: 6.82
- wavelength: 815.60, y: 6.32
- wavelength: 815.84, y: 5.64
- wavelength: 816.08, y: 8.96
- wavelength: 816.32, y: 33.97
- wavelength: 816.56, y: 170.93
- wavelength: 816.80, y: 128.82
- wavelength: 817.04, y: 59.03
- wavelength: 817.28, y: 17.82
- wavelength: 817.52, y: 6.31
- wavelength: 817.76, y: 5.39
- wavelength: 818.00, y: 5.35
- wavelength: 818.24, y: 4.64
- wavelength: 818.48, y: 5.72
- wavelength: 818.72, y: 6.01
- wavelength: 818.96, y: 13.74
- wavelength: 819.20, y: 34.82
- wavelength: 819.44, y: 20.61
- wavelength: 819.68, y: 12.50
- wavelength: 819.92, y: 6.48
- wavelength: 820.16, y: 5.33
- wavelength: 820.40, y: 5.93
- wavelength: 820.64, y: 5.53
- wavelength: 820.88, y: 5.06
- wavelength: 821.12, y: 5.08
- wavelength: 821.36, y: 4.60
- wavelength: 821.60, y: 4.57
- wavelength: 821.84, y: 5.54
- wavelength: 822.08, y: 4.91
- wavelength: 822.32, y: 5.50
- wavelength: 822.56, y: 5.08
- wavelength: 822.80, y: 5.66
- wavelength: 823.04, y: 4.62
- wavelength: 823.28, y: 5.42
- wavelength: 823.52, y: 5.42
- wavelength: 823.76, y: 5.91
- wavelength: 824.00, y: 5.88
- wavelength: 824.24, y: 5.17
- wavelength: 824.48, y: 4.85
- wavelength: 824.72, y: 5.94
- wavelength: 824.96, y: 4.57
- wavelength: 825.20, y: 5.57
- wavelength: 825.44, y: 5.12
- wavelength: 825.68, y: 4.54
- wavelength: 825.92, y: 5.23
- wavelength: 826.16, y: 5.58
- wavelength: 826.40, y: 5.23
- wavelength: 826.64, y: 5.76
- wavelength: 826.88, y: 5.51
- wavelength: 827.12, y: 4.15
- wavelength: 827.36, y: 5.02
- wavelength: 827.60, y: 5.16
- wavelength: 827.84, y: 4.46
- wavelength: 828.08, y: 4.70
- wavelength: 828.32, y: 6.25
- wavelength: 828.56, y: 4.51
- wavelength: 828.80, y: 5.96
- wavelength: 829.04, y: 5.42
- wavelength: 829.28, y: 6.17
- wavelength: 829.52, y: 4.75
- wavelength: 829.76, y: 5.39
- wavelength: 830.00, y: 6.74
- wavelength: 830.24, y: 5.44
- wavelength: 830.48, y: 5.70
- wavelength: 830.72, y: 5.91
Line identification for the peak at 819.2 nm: [N II] 6583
